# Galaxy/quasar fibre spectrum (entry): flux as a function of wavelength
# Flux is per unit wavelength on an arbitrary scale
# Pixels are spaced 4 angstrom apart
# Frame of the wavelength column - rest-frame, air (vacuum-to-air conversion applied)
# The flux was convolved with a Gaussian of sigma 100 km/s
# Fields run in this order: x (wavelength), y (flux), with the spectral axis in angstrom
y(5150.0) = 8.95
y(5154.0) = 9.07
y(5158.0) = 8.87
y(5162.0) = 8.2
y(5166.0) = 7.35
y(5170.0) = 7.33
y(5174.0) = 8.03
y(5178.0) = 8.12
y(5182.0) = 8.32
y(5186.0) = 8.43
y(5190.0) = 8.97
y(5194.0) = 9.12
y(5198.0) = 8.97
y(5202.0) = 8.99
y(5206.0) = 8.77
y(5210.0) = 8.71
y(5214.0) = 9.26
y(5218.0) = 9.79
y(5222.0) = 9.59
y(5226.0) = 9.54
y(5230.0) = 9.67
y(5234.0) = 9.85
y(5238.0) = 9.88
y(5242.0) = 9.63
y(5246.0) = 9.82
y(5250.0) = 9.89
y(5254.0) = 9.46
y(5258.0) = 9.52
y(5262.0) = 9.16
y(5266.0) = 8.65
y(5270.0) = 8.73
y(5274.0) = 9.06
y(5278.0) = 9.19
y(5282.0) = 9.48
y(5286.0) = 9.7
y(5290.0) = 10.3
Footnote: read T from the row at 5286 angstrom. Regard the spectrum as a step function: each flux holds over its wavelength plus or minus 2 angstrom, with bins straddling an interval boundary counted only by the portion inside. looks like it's 9.7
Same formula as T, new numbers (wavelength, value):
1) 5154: 9.07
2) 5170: 7.33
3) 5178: 8.12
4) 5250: 9.89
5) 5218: 9.79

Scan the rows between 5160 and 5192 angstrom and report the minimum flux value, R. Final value 7.33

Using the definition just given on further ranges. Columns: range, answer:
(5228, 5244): 9.63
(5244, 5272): 8.65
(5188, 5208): 8.77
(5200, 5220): 8.71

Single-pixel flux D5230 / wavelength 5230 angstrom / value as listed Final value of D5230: 9.67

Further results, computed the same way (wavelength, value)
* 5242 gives 9.63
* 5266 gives 8.65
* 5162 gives 8.2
